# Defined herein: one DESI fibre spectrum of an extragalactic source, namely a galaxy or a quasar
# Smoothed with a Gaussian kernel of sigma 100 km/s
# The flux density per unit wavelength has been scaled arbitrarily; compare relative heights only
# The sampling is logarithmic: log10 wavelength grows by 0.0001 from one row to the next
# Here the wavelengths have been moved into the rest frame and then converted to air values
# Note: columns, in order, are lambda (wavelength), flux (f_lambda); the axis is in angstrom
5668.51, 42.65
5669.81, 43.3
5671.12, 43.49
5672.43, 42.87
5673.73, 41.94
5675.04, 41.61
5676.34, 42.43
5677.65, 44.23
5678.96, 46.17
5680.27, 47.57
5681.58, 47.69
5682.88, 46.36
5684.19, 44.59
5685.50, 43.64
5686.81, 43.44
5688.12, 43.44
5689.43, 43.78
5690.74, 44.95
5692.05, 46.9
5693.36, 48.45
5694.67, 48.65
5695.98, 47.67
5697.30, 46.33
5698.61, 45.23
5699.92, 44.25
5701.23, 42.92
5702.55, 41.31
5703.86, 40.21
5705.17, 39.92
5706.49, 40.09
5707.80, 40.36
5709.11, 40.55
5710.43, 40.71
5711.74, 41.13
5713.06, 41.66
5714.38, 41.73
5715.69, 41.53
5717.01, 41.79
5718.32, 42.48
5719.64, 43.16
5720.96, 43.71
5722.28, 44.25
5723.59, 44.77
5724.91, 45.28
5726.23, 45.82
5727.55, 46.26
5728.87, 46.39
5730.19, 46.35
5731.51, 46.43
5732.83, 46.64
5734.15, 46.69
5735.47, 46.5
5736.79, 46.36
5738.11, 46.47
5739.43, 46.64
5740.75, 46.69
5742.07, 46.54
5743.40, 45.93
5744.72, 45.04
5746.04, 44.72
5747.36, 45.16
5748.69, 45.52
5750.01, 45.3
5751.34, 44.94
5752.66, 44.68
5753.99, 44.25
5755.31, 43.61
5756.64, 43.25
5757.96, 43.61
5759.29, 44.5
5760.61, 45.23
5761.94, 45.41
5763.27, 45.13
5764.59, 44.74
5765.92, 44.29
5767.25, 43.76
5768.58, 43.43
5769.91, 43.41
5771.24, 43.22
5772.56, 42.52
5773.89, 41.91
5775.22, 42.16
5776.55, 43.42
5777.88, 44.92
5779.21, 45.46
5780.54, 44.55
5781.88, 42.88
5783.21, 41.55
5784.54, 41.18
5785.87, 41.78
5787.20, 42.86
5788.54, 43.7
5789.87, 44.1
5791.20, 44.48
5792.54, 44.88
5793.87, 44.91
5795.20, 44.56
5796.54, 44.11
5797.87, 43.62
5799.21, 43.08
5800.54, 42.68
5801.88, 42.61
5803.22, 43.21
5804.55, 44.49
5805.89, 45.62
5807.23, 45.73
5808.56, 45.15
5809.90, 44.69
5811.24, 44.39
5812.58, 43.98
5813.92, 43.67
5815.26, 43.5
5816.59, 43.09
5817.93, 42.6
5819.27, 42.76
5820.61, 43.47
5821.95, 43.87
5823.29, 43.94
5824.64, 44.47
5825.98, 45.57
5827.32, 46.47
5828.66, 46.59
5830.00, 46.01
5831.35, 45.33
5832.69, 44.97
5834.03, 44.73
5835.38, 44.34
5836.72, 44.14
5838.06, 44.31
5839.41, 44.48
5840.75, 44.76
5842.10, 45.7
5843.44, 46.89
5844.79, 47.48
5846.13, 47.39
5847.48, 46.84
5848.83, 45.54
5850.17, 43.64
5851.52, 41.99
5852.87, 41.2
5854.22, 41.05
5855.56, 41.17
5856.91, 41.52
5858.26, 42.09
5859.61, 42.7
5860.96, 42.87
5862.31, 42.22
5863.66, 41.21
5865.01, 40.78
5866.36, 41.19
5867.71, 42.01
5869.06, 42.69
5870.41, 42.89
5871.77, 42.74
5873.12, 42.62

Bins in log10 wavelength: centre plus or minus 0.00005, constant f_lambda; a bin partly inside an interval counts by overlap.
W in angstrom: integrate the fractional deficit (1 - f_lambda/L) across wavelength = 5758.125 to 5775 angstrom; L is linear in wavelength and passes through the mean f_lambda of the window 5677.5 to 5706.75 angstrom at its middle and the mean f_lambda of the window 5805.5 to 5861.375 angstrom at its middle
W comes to 0.2 angstrom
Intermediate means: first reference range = 44.7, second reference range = 44.3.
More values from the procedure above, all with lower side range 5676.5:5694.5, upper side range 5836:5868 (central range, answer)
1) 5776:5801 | 0.4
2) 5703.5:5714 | 1.1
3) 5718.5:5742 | -0.4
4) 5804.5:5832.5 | -0.4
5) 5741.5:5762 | -0.1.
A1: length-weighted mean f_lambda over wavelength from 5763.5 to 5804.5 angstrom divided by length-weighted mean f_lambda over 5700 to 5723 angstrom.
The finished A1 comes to 1.04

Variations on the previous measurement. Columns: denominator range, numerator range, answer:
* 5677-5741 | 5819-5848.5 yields 1.02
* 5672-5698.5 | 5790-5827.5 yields 0.98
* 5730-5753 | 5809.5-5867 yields 0.96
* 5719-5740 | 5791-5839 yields 0.97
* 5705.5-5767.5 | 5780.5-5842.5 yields 0.99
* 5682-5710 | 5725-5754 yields 1.04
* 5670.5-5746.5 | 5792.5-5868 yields 0.99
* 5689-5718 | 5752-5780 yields 1.02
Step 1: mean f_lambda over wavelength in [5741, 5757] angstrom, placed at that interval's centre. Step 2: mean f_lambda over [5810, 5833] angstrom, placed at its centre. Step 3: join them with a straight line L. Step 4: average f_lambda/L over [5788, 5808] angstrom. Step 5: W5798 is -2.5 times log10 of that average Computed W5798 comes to 0.01 mag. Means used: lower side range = 45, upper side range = 44.4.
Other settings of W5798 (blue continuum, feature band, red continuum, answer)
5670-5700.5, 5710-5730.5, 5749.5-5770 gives 0.03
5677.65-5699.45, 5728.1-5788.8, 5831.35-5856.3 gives 0.02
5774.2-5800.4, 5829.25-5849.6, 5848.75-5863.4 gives -0.07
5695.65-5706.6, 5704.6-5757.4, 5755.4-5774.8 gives -0.02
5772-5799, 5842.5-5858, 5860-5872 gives -0.04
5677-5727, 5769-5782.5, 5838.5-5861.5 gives 0.01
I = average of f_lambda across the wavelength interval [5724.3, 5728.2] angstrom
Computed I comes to 45.8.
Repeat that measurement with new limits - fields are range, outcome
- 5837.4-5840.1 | 44.4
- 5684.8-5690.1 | 43.6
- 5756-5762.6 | 44.4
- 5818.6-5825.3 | 43.6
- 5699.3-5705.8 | 41.7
